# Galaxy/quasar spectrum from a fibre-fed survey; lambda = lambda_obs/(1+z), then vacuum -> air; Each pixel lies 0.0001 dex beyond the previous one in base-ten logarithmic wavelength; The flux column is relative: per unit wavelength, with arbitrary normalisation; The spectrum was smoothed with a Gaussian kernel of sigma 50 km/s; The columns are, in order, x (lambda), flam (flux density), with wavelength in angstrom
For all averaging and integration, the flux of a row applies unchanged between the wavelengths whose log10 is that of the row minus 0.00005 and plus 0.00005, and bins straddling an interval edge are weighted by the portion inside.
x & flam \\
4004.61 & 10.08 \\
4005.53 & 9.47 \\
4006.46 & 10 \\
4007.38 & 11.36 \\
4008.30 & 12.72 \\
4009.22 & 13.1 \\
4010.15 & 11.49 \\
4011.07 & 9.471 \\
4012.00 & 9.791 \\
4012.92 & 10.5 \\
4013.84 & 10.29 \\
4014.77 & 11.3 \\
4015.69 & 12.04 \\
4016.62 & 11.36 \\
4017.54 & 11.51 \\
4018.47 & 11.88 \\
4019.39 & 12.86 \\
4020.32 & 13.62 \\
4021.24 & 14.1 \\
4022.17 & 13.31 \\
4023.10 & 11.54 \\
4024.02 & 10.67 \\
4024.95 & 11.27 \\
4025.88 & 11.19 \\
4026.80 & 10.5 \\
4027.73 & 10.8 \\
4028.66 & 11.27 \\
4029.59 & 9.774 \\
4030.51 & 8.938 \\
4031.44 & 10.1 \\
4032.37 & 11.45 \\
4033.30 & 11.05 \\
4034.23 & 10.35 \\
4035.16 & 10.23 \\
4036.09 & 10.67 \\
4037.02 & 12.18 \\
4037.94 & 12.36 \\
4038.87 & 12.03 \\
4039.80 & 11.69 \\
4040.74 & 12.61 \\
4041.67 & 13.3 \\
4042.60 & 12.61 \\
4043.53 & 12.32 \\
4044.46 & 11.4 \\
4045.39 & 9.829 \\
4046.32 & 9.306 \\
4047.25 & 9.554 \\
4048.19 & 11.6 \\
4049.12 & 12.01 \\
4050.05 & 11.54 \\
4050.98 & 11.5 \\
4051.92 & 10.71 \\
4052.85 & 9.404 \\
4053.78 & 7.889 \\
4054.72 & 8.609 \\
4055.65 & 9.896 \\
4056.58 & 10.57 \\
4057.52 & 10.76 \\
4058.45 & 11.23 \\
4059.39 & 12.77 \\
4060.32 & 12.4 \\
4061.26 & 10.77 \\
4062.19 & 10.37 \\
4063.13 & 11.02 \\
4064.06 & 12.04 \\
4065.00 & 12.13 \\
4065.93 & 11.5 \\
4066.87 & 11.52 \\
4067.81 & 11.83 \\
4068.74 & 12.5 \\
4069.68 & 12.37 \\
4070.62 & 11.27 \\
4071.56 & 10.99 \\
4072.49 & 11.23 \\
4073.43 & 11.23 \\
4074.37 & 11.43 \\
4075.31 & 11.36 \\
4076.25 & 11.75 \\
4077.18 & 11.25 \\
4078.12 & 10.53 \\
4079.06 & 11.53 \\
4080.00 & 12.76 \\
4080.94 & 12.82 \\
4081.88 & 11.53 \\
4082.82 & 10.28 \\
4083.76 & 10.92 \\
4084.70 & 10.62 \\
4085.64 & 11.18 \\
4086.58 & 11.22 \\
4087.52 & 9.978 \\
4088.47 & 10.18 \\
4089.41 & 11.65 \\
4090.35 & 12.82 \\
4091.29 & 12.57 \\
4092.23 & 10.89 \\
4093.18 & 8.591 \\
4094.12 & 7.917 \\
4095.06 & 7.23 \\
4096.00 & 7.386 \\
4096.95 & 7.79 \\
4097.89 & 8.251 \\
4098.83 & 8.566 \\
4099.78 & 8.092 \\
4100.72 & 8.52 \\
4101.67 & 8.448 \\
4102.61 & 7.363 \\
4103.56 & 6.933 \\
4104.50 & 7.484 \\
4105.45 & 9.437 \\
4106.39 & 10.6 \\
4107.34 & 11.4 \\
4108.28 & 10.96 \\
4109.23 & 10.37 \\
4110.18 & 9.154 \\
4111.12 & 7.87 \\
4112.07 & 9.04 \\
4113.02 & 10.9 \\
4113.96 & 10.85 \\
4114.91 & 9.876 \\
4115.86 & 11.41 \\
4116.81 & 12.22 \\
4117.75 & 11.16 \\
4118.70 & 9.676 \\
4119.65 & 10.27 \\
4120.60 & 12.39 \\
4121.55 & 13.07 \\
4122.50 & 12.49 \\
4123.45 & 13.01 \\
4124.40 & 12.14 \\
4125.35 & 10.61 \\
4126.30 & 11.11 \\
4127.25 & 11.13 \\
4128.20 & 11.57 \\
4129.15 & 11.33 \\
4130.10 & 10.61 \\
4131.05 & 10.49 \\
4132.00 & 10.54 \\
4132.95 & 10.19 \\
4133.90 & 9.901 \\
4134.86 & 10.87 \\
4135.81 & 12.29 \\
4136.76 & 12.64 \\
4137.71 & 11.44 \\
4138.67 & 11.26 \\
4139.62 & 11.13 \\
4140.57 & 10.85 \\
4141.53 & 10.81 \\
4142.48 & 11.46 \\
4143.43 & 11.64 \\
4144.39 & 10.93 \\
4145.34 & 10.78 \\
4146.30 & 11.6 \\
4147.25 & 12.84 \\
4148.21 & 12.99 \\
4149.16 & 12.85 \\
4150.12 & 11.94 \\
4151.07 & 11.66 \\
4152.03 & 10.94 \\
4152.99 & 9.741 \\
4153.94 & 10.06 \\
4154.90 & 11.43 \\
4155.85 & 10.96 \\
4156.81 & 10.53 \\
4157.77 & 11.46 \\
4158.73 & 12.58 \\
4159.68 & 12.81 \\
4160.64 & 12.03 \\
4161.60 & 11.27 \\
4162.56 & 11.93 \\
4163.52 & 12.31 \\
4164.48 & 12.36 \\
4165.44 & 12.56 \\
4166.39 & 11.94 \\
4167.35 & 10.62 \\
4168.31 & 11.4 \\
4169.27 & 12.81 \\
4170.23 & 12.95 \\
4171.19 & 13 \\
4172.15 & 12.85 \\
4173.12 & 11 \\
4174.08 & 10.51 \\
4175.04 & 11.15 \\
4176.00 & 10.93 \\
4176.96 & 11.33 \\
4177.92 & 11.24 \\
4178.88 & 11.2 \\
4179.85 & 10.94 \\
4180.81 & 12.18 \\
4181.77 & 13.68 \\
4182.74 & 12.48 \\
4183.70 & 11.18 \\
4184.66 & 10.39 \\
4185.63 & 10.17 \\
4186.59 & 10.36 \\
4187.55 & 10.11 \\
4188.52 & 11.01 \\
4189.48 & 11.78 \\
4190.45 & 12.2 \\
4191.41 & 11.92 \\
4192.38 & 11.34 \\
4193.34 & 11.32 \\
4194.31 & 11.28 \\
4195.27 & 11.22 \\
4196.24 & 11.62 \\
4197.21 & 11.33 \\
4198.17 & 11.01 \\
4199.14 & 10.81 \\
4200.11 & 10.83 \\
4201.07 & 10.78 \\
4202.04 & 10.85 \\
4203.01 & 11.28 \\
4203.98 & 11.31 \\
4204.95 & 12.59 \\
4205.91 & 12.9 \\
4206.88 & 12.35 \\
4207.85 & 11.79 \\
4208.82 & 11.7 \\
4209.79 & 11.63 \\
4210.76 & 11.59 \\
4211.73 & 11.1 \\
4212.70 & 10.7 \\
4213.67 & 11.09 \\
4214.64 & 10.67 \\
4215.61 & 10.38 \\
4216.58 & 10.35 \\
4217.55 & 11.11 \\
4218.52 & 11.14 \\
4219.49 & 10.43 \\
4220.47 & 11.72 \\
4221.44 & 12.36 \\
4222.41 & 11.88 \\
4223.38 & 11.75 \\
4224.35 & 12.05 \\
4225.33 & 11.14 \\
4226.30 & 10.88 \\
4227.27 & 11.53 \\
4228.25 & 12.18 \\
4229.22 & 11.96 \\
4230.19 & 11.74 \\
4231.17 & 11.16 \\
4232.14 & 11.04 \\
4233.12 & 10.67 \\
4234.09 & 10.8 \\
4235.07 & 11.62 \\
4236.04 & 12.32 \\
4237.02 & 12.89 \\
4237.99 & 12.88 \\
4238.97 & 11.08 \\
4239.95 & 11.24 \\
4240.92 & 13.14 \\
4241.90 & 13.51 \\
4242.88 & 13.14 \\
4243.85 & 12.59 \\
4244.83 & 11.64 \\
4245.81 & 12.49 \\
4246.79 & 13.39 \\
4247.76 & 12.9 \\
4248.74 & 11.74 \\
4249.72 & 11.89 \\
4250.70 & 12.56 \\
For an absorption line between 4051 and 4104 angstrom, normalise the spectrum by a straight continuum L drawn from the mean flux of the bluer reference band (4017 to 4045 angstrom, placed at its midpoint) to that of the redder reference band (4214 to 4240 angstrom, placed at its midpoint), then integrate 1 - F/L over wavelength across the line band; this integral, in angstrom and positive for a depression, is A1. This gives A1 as 4.8 angstrom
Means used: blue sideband 11.6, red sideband 11.4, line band 10.5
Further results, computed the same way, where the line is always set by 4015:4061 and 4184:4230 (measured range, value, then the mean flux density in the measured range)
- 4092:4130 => 4.5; 9.94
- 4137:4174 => -1.2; 11.7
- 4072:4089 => 0.1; 11.2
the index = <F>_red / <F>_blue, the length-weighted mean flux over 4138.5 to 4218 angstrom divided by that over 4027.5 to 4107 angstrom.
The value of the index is 1.1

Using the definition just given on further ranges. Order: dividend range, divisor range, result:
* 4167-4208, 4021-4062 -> 1.04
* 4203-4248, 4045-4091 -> 1.06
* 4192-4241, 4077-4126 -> 1.11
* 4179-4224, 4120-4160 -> 0.99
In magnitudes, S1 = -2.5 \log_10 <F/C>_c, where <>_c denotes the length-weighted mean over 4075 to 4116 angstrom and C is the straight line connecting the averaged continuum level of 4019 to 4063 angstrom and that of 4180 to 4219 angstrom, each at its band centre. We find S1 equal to 0.13 mag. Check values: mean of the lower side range 11.2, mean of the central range 9.99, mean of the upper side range 11.3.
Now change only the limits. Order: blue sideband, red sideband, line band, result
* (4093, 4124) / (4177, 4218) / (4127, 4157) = -0.10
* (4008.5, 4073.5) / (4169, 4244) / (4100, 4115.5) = 0.22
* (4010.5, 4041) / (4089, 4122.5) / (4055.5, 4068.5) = -0.08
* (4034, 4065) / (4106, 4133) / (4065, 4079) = -0.04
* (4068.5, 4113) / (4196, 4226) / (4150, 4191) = -0.06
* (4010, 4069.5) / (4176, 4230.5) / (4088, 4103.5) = 0.23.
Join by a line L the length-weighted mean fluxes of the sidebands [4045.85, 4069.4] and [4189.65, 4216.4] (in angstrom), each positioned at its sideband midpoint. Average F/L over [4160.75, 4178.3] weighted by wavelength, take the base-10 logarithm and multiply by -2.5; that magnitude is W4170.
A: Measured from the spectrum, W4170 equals -0.05 mag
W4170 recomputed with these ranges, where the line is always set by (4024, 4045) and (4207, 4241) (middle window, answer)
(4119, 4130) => -0.03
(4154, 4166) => -0.04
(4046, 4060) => 0.08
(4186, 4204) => 0.03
